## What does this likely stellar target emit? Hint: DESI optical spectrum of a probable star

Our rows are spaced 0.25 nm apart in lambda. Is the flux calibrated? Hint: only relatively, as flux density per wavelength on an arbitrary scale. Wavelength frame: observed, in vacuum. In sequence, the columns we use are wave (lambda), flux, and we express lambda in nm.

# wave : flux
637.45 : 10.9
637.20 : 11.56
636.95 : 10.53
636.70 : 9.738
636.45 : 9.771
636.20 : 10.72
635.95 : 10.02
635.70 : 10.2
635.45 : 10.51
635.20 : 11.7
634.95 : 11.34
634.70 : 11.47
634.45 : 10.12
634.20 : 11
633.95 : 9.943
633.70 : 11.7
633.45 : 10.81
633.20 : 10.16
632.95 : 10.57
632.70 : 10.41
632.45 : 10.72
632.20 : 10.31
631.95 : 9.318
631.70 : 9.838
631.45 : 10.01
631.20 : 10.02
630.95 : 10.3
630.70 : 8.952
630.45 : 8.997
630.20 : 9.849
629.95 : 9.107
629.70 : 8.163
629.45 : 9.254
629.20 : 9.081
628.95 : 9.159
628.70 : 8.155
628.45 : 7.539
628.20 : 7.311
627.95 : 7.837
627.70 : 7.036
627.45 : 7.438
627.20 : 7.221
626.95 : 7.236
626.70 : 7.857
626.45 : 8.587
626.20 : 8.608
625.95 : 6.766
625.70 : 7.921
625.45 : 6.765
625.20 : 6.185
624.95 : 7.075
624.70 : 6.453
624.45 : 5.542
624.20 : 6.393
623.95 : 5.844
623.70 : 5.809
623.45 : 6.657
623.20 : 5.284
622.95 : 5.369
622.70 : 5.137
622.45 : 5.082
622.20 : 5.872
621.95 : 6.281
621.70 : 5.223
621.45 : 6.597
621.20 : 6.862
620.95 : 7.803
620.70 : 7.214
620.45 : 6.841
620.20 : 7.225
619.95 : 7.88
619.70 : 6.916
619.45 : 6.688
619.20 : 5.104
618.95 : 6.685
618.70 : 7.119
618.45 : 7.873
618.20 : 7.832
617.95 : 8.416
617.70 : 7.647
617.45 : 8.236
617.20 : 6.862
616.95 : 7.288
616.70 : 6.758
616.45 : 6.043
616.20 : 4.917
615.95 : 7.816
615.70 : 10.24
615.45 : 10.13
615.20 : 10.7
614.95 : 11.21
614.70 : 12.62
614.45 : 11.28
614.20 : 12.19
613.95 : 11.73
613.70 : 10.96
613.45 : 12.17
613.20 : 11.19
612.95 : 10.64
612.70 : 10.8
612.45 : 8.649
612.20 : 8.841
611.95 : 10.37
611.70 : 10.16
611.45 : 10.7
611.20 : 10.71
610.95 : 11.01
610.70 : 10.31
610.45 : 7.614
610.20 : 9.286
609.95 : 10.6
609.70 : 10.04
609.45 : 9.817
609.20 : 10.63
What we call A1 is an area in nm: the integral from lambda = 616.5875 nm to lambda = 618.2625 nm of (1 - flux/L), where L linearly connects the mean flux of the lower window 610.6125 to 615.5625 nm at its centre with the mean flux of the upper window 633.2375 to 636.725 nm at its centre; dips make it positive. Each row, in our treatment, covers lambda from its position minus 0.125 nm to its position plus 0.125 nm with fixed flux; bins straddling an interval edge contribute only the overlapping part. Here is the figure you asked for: 0.50 nm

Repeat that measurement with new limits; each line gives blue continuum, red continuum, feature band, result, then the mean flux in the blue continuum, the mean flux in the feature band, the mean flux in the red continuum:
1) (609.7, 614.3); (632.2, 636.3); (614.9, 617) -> 0.439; 10.4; 8.28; 10.7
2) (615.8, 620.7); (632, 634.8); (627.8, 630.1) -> 0.284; 7.08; 8.4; 10.6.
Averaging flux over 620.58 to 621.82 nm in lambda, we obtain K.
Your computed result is 6.74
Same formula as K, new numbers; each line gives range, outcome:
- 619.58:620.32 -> 7.34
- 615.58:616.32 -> 7.66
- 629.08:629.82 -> 8.84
